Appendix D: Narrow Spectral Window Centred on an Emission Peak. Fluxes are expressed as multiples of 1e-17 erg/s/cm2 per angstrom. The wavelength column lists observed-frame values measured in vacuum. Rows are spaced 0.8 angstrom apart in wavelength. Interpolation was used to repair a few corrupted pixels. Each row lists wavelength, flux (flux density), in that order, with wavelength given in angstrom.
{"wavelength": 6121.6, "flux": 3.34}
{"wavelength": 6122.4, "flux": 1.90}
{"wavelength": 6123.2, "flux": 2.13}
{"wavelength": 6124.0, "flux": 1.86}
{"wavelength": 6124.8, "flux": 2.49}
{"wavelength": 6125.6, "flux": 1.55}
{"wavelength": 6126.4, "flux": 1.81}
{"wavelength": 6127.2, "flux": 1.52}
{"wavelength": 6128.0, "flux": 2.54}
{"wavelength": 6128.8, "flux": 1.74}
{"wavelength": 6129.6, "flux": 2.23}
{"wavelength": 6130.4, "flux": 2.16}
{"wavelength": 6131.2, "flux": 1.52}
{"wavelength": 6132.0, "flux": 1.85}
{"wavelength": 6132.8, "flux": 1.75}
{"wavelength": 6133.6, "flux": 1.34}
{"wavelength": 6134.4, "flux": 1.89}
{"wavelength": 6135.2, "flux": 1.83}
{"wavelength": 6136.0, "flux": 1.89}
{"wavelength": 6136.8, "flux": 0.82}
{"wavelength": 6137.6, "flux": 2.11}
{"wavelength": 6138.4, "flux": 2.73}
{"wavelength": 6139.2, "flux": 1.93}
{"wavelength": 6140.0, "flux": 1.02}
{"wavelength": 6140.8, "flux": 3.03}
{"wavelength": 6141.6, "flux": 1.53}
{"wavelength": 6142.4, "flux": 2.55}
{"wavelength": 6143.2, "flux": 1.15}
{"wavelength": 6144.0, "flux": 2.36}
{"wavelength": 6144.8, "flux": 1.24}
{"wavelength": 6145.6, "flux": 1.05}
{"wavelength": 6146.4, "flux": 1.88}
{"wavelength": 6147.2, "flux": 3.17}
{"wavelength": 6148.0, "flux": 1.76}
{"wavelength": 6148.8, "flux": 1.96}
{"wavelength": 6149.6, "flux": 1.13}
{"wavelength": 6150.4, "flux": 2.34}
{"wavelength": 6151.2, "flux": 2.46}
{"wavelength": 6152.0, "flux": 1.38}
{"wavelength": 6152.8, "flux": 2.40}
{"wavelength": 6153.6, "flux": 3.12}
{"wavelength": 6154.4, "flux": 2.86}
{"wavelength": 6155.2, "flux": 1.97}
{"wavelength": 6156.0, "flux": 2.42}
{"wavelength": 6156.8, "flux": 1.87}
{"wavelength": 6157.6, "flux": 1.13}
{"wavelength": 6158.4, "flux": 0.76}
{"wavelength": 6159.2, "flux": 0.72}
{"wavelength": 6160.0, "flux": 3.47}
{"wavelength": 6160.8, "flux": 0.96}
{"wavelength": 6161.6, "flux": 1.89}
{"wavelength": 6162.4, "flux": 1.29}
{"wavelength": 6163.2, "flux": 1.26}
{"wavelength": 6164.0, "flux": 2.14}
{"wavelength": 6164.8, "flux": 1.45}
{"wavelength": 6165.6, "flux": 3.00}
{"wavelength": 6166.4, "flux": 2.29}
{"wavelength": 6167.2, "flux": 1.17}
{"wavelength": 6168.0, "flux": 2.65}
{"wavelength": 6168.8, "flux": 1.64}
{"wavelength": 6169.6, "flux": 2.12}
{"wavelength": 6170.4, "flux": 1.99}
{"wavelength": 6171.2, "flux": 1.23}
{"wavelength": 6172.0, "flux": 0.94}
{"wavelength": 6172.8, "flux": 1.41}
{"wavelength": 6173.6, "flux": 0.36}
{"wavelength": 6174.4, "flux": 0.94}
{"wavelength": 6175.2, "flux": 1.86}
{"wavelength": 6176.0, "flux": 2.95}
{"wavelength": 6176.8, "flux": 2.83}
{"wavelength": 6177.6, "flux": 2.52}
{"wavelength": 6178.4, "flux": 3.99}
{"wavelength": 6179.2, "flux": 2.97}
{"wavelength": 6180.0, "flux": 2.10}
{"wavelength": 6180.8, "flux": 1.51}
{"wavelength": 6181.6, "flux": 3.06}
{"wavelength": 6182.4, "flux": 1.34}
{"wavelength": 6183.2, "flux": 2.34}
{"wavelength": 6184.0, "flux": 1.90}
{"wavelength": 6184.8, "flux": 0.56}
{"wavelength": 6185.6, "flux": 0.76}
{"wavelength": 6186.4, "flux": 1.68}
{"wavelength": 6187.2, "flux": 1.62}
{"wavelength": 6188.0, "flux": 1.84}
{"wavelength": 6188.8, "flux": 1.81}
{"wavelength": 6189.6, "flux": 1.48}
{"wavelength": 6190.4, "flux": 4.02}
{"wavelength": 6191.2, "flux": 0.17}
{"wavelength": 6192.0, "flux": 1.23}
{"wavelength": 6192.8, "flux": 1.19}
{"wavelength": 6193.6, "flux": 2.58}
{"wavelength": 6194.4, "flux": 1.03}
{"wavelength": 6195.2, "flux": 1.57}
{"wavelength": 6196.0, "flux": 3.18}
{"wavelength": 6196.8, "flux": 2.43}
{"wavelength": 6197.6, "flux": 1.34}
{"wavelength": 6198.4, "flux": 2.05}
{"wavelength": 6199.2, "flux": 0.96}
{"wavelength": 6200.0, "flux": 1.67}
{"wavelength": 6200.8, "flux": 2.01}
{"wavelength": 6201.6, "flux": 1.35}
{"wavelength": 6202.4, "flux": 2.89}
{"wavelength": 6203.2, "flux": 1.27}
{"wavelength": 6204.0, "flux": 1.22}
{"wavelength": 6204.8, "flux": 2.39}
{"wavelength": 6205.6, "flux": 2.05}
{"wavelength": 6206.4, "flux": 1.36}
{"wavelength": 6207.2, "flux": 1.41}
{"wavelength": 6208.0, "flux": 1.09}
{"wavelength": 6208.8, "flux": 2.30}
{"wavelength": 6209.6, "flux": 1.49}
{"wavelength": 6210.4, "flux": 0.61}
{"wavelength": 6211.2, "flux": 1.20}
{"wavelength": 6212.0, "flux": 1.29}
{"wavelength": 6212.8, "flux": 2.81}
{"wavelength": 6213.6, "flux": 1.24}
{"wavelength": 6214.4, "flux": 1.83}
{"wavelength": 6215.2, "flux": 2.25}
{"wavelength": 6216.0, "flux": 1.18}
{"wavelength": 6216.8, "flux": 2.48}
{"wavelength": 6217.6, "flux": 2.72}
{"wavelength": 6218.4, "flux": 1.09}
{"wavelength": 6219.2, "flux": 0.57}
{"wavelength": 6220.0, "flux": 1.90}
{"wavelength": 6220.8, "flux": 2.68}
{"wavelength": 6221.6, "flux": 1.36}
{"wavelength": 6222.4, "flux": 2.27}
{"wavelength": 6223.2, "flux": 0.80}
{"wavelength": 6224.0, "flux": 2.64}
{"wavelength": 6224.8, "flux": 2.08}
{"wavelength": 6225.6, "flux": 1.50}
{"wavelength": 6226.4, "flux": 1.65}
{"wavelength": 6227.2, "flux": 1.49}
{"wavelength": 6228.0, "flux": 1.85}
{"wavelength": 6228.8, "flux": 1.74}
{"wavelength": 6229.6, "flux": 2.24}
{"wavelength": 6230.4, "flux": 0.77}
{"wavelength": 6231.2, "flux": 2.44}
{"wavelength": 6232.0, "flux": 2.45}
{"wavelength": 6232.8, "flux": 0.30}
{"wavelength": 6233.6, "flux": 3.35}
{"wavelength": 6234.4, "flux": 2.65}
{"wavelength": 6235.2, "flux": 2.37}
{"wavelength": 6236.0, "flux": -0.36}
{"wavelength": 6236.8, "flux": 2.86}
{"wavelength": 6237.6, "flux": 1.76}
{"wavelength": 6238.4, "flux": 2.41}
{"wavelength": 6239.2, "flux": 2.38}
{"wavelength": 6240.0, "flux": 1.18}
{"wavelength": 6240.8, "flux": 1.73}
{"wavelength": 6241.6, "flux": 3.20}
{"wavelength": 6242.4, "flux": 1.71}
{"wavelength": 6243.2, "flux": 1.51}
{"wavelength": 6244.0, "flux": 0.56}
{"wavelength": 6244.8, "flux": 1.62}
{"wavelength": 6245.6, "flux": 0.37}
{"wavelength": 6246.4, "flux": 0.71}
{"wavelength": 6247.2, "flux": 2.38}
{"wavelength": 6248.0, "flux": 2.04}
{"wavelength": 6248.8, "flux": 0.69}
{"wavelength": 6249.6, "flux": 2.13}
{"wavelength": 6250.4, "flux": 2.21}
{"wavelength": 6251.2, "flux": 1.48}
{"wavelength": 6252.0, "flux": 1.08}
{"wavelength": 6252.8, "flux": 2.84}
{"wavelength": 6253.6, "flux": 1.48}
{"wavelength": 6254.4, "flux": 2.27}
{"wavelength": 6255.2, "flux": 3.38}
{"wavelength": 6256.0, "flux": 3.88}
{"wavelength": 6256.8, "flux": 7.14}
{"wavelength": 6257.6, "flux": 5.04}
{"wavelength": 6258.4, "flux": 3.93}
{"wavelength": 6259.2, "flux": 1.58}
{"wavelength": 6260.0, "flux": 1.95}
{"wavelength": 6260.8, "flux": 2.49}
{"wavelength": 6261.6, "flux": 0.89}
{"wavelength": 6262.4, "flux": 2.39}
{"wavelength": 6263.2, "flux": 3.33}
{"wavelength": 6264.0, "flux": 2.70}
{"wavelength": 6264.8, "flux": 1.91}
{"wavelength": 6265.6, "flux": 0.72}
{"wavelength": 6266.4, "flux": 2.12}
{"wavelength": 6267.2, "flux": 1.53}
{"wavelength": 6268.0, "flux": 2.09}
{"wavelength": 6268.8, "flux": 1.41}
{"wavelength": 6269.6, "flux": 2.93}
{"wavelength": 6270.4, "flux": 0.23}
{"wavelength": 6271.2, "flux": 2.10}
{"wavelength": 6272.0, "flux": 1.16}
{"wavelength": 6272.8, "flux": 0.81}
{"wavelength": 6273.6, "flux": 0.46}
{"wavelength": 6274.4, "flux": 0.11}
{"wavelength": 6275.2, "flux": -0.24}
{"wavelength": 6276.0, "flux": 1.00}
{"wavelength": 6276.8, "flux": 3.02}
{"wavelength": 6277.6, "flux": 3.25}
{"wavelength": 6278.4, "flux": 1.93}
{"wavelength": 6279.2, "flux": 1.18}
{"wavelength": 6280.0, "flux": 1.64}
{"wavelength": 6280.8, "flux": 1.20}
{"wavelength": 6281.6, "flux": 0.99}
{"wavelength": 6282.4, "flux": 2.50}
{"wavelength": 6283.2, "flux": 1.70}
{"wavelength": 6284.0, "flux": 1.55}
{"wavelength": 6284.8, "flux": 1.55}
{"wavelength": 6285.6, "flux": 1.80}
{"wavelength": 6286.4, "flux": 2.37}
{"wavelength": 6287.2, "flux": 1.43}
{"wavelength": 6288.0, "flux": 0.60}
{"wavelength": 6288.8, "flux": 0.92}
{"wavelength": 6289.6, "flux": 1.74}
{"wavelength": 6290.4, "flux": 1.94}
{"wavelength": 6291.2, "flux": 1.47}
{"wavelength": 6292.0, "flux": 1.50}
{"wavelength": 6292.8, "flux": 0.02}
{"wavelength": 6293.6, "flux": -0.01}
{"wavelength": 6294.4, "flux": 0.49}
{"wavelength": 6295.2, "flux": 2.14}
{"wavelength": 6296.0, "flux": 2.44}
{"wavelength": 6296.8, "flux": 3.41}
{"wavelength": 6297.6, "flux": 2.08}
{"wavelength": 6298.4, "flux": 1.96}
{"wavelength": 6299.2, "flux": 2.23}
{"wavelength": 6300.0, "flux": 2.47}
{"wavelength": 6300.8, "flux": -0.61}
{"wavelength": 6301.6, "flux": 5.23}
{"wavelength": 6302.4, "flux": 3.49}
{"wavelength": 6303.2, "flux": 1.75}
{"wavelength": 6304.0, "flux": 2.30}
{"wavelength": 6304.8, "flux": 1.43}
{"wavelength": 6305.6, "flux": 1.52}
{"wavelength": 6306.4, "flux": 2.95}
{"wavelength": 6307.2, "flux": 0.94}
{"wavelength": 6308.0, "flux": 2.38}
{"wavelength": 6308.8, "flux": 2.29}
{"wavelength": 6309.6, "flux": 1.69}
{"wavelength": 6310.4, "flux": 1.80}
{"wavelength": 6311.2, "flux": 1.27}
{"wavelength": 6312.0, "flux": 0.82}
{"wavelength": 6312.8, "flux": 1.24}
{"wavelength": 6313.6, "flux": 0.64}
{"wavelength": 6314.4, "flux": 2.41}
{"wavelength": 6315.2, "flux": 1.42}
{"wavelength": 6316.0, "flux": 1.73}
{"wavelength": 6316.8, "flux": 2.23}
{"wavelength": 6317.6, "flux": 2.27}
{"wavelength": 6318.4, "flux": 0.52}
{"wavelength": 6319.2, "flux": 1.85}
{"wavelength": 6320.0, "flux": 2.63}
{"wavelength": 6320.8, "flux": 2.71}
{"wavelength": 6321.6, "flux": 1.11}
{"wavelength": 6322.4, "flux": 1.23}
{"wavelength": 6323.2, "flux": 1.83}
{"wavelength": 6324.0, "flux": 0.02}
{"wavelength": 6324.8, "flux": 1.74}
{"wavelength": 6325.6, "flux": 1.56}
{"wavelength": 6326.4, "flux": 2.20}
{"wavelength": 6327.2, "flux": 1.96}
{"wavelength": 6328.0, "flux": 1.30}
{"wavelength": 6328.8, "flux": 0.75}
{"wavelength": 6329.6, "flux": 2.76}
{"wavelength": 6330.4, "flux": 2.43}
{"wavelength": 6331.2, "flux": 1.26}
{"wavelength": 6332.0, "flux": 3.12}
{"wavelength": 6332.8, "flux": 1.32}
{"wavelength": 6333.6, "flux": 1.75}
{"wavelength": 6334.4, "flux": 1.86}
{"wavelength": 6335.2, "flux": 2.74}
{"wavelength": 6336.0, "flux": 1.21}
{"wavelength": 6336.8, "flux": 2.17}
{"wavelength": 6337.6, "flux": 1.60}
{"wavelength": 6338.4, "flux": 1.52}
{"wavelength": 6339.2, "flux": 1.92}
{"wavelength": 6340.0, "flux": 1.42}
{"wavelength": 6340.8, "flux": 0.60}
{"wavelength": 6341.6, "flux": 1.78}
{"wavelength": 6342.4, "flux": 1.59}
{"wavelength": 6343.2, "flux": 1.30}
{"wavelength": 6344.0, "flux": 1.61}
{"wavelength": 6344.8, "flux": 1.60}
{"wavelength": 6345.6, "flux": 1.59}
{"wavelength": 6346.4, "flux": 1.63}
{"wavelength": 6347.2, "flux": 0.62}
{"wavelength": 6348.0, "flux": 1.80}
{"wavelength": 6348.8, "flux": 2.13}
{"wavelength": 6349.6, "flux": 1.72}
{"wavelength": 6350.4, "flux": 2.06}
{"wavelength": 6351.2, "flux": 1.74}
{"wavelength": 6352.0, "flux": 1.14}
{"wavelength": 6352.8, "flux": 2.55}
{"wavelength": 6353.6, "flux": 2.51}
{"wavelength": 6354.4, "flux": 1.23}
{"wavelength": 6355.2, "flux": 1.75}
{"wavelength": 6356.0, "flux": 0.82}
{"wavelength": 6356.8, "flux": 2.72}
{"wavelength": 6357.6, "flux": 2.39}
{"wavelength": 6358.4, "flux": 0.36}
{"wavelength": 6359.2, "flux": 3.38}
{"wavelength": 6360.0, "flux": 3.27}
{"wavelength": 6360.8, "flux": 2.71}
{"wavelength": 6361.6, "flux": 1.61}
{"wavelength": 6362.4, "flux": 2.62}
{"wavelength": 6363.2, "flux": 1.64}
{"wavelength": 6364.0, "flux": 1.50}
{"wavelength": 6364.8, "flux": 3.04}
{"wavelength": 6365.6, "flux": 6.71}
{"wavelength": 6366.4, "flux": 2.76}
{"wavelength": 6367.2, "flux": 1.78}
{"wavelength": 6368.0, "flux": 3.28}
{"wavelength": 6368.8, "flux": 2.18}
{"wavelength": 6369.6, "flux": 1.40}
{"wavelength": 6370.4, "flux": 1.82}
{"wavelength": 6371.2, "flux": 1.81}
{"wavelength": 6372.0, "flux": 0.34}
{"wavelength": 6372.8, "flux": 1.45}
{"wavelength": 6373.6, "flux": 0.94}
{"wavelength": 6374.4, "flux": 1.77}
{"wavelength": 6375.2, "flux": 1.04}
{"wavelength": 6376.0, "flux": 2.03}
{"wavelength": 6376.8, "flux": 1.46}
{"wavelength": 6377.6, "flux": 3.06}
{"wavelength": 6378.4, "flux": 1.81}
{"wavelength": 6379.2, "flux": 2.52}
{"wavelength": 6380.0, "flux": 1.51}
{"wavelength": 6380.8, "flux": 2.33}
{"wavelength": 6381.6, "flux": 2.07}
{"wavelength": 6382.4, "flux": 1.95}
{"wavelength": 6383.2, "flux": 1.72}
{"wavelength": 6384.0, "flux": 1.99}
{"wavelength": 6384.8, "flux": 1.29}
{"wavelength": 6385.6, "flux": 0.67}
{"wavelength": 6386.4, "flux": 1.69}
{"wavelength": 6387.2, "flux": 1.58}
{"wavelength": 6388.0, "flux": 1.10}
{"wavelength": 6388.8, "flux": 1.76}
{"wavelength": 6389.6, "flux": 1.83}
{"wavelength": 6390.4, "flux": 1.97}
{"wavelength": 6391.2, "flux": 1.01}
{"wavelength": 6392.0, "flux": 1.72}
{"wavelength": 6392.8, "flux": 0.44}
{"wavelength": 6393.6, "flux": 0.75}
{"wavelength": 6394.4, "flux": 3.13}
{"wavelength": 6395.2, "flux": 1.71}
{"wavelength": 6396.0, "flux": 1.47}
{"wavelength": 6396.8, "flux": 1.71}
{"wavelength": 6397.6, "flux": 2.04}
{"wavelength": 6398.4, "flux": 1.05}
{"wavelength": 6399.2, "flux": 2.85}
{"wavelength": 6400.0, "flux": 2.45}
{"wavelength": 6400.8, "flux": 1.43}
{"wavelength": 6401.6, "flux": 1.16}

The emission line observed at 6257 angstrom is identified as [O III]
